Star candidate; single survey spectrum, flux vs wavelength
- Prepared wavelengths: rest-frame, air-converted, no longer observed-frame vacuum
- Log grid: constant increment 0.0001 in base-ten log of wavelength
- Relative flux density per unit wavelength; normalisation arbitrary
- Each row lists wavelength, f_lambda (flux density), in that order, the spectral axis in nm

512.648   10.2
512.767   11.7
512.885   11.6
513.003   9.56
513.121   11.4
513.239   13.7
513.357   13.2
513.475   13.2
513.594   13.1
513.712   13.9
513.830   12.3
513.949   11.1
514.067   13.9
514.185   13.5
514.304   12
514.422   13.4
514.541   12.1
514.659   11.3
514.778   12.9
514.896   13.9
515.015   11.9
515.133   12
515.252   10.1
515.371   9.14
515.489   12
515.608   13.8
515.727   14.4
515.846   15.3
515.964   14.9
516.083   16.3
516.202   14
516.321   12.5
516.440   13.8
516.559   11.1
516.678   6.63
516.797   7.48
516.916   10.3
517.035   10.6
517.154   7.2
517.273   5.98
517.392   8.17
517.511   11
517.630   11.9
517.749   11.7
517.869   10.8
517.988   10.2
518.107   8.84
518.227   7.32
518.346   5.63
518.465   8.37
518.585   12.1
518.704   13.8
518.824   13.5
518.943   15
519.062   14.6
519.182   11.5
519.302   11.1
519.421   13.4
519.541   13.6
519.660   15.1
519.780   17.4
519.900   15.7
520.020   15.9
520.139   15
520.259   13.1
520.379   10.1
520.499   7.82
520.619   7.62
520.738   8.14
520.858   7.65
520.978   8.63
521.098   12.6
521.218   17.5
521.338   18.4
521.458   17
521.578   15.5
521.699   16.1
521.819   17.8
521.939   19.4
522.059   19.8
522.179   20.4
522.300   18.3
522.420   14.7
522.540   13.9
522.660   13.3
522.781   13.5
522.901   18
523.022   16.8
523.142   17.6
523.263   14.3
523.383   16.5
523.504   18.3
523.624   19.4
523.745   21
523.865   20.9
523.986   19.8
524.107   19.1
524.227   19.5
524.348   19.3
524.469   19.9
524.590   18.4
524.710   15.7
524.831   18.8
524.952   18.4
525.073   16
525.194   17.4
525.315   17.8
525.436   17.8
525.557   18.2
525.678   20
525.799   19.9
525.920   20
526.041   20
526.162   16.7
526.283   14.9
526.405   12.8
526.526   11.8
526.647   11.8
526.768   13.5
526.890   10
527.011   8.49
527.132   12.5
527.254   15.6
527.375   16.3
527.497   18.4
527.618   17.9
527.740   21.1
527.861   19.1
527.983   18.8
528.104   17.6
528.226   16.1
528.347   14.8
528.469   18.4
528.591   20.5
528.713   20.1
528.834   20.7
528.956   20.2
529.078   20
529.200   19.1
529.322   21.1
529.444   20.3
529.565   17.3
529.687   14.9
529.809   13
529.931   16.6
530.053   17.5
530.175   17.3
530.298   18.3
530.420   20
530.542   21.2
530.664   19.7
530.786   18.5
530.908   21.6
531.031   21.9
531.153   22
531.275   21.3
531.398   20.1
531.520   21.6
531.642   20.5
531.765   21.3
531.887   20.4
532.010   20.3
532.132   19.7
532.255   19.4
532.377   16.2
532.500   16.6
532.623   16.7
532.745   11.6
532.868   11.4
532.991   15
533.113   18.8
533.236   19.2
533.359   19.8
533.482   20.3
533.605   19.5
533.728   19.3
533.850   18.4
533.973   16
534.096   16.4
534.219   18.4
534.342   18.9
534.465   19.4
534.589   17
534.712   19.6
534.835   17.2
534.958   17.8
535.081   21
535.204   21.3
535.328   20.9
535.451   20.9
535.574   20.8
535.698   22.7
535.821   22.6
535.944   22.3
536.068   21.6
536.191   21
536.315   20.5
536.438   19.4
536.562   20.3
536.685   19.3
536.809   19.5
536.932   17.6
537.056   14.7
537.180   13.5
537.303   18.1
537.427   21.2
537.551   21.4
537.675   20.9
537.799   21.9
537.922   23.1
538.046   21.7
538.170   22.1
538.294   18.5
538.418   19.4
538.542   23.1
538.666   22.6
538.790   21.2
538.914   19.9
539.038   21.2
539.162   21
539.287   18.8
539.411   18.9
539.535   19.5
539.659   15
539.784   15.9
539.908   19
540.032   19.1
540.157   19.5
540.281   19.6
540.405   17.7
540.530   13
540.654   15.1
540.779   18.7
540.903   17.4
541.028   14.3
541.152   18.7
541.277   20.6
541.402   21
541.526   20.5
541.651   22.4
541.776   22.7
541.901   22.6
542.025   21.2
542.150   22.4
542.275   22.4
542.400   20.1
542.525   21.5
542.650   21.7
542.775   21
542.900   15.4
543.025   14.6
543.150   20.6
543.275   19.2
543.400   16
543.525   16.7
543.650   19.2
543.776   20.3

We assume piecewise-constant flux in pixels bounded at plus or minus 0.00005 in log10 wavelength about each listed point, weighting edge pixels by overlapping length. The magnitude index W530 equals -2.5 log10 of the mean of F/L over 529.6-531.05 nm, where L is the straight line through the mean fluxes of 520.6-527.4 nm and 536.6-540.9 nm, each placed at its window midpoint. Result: -0.04 mag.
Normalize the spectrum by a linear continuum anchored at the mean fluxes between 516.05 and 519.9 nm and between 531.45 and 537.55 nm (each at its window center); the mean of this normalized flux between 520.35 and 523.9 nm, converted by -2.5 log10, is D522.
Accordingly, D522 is -0.16 mag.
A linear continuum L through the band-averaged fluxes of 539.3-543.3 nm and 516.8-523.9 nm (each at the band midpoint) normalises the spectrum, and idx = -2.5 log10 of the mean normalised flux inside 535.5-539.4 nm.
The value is -0.130 mag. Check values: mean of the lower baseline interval 13.5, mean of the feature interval 20.4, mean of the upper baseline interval 19.1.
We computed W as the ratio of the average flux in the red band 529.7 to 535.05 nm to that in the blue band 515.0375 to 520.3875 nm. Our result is 1.56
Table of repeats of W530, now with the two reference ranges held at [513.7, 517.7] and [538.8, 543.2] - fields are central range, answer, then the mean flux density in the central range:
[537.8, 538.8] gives -0.17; 21.5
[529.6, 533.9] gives -0.13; 18.6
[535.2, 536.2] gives -0.22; 21.6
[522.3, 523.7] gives -0.16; 16.2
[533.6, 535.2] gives -0.07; 18.5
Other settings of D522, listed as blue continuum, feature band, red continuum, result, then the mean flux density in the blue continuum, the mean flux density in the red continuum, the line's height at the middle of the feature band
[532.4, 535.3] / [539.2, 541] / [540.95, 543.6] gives 0.10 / 17.8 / 19.8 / 19.3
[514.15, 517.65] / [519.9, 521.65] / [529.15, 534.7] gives 0.09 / 11.6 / 18.5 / 13.7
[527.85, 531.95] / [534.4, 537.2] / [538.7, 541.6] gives -0.05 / 19.2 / 18.6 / 18.8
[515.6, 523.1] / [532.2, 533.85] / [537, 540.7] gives 0.01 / 12.9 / 19.2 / 17.3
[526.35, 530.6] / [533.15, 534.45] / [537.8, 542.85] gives -0.02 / 17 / 19.9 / 18.3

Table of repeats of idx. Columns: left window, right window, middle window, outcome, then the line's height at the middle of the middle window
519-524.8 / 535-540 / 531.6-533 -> 0.068 mag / 18.6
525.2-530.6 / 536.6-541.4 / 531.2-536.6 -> -0.055 mag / 18.2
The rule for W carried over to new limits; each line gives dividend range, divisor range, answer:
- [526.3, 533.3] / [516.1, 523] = 1.39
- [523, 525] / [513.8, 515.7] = 1.51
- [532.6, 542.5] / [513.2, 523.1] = 1.51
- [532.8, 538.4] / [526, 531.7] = 1.09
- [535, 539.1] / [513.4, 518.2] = 1.75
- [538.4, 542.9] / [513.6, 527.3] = 1.40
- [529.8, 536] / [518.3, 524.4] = 1.27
